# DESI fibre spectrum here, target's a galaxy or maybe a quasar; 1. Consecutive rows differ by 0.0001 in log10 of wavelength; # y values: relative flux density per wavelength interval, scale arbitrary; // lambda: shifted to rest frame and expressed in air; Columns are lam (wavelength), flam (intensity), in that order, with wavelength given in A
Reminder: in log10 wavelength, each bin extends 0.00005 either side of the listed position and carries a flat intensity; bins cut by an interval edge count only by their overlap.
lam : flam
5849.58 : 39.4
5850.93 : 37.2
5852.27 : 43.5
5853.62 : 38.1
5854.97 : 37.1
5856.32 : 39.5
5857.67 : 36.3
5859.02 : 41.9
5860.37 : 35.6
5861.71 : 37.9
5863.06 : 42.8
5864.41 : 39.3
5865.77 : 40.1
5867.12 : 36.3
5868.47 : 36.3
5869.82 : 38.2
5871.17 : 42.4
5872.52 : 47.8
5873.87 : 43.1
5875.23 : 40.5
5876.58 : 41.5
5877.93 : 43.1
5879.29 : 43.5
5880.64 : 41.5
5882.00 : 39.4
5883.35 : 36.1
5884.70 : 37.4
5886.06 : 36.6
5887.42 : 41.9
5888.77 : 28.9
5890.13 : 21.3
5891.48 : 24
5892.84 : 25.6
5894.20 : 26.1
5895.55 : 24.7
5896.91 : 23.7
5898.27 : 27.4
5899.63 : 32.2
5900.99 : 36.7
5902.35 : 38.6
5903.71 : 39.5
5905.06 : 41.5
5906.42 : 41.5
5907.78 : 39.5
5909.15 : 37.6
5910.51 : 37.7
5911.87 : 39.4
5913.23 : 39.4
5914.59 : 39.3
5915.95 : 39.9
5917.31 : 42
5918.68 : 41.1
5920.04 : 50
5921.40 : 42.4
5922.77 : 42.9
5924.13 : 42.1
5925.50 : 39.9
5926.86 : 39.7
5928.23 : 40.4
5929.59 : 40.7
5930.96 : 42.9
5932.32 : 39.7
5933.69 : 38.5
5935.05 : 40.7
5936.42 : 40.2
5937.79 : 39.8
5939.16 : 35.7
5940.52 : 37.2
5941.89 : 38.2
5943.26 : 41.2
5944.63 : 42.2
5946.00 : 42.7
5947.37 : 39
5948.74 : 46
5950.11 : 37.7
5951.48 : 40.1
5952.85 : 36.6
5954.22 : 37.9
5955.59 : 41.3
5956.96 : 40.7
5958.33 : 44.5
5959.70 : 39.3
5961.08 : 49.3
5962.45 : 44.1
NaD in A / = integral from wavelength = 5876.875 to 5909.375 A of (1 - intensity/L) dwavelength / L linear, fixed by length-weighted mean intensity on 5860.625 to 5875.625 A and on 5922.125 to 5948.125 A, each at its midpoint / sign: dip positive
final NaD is 4.6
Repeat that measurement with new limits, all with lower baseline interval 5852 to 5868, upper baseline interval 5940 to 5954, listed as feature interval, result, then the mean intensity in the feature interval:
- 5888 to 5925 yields 3.49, 35.8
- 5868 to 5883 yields -0.94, 41.5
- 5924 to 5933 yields -0.20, 40.7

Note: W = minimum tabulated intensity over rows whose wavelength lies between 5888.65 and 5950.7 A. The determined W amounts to 21.3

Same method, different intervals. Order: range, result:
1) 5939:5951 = 35.7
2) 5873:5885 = 36.1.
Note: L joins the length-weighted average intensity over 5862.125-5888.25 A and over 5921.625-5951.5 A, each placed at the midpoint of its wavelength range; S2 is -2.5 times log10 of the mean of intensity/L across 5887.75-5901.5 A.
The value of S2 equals 0.42 mag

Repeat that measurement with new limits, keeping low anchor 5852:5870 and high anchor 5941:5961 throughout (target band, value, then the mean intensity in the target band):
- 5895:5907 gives 0.165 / 34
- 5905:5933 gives -0.024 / 40.9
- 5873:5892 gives 0.053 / 37.3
